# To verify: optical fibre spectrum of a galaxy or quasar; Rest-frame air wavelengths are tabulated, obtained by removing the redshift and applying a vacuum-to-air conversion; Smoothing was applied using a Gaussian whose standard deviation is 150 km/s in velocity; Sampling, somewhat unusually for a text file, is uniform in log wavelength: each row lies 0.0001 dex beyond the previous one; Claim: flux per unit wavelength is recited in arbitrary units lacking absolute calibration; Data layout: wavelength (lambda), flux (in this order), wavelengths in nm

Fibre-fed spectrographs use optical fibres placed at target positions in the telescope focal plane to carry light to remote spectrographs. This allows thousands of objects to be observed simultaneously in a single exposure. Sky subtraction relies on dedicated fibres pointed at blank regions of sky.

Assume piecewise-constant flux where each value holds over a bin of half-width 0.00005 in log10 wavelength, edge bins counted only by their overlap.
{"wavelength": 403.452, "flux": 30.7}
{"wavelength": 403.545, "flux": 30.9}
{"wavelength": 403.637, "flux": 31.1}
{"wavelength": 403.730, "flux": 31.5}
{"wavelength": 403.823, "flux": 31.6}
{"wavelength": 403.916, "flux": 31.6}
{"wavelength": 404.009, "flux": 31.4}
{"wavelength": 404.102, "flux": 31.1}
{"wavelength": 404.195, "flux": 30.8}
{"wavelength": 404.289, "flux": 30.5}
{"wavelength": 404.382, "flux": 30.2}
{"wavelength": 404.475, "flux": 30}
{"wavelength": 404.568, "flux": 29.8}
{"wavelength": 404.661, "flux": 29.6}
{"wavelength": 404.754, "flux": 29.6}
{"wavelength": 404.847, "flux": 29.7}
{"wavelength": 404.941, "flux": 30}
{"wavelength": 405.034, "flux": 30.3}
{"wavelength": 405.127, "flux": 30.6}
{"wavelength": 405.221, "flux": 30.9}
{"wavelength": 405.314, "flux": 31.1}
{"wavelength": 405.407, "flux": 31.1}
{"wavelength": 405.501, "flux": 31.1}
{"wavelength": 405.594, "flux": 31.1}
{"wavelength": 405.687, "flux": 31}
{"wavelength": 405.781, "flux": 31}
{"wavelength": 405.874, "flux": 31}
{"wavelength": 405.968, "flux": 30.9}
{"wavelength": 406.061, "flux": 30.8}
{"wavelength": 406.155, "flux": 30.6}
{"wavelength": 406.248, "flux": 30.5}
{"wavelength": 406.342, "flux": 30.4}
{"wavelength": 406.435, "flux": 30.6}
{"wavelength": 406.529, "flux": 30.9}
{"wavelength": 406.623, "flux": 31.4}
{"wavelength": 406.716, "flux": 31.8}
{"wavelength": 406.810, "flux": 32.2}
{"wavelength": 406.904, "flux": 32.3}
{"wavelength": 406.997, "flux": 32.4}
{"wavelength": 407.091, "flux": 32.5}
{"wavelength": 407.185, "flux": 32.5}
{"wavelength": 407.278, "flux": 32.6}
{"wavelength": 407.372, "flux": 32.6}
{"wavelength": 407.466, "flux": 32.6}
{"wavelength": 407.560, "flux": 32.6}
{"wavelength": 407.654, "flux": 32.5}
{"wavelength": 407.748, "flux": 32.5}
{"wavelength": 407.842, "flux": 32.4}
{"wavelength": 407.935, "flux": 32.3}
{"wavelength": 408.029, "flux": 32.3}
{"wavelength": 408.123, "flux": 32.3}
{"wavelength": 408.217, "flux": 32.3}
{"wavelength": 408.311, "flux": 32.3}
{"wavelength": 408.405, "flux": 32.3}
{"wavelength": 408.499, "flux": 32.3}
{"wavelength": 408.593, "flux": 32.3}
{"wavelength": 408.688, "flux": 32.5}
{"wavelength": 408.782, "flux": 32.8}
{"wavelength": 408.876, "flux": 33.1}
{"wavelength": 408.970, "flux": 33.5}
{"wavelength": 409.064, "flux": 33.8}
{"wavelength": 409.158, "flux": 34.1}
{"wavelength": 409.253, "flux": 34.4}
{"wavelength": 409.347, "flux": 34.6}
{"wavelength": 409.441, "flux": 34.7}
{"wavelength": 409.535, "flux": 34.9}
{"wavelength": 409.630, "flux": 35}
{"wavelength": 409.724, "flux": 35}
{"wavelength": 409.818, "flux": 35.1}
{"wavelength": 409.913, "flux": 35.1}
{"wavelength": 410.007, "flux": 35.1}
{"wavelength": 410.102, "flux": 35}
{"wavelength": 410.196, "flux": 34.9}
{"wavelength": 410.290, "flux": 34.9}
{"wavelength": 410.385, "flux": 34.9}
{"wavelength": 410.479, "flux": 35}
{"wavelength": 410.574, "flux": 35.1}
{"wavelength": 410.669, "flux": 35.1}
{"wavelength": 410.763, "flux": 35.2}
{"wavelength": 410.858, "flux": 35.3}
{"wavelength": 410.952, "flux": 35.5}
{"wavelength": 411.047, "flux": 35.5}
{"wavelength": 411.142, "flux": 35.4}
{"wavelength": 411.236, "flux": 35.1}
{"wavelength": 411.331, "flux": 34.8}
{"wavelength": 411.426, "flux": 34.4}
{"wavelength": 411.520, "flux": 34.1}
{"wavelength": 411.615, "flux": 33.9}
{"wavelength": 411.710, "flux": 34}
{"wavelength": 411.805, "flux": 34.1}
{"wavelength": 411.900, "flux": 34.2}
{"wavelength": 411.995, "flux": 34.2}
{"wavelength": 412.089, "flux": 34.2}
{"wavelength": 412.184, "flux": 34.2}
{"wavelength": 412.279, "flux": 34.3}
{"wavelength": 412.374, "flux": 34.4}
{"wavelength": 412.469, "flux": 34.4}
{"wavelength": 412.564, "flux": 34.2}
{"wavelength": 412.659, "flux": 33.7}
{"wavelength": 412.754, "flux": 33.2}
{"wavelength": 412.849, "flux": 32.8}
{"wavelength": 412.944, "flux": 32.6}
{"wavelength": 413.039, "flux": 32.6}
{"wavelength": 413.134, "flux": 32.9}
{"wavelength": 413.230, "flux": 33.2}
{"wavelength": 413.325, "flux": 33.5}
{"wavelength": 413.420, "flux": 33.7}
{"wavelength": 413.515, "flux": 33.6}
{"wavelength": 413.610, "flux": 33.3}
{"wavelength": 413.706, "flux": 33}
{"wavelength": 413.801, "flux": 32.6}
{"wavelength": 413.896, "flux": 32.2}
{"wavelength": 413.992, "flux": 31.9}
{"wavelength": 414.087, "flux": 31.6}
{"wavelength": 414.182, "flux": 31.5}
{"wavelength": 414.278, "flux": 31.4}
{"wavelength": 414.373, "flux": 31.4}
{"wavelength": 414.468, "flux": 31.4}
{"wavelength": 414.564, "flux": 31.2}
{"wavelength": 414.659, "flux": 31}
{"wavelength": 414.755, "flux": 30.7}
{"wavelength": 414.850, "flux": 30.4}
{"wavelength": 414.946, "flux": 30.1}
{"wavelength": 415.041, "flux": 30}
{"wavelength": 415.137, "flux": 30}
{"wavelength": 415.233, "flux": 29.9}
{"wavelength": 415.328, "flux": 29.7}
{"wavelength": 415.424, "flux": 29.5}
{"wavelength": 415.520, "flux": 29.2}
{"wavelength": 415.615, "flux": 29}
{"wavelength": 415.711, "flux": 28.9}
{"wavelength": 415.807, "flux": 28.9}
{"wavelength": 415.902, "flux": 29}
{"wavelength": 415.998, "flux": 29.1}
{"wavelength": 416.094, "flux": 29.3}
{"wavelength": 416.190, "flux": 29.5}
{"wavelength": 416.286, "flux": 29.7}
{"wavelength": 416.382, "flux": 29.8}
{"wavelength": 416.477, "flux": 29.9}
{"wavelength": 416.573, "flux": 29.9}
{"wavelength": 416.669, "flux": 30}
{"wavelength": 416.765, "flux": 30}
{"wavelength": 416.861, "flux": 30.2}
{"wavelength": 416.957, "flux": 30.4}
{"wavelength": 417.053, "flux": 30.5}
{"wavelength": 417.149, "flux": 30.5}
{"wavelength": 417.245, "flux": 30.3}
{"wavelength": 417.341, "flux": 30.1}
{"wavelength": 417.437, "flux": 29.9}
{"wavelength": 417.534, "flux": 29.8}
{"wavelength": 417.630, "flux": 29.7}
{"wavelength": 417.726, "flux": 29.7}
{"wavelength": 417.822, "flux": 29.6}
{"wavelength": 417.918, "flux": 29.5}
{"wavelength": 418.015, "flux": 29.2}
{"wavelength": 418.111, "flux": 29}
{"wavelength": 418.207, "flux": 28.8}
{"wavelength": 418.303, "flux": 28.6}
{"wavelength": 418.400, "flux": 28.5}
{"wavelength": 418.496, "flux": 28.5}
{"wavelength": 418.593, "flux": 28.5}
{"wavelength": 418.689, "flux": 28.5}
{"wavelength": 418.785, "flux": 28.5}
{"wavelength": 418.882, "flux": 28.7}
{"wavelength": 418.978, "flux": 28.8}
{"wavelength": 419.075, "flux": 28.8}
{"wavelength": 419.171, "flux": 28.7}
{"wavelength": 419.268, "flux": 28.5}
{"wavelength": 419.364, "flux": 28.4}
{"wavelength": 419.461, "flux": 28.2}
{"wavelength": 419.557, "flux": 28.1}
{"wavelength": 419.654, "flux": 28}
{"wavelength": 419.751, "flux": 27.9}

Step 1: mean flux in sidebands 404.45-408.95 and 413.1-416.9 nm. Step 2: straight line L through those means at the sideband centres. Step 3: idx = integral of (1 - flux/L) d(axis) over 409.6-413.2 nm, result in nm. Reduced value -0.386 nm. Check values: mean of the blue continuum 31.5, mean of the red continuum 30.8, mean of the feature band 34.4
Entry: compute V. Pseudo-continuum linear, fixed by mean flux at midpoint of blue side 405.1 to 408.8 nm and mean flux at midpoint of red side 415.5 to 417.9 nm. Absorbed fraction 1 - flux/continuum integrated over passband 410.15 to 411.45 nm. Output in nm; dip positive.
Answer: -0.17 nm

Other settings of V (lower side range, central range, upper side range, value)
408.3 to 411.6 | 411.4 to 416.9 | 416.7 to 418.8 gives 0.01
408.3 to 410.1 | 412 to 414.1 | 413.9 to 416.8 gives -0.12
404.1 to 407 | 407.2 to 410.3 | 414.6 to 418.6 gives -0.31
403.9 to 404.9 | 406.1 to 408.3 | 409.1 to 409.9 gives 0.05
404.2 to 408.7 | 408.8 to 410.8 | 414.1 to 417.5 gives -0.24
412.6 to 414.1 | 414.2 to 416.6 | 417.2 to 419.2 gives 0.10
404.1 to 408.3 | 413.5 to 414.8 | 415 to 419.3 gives -0.08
